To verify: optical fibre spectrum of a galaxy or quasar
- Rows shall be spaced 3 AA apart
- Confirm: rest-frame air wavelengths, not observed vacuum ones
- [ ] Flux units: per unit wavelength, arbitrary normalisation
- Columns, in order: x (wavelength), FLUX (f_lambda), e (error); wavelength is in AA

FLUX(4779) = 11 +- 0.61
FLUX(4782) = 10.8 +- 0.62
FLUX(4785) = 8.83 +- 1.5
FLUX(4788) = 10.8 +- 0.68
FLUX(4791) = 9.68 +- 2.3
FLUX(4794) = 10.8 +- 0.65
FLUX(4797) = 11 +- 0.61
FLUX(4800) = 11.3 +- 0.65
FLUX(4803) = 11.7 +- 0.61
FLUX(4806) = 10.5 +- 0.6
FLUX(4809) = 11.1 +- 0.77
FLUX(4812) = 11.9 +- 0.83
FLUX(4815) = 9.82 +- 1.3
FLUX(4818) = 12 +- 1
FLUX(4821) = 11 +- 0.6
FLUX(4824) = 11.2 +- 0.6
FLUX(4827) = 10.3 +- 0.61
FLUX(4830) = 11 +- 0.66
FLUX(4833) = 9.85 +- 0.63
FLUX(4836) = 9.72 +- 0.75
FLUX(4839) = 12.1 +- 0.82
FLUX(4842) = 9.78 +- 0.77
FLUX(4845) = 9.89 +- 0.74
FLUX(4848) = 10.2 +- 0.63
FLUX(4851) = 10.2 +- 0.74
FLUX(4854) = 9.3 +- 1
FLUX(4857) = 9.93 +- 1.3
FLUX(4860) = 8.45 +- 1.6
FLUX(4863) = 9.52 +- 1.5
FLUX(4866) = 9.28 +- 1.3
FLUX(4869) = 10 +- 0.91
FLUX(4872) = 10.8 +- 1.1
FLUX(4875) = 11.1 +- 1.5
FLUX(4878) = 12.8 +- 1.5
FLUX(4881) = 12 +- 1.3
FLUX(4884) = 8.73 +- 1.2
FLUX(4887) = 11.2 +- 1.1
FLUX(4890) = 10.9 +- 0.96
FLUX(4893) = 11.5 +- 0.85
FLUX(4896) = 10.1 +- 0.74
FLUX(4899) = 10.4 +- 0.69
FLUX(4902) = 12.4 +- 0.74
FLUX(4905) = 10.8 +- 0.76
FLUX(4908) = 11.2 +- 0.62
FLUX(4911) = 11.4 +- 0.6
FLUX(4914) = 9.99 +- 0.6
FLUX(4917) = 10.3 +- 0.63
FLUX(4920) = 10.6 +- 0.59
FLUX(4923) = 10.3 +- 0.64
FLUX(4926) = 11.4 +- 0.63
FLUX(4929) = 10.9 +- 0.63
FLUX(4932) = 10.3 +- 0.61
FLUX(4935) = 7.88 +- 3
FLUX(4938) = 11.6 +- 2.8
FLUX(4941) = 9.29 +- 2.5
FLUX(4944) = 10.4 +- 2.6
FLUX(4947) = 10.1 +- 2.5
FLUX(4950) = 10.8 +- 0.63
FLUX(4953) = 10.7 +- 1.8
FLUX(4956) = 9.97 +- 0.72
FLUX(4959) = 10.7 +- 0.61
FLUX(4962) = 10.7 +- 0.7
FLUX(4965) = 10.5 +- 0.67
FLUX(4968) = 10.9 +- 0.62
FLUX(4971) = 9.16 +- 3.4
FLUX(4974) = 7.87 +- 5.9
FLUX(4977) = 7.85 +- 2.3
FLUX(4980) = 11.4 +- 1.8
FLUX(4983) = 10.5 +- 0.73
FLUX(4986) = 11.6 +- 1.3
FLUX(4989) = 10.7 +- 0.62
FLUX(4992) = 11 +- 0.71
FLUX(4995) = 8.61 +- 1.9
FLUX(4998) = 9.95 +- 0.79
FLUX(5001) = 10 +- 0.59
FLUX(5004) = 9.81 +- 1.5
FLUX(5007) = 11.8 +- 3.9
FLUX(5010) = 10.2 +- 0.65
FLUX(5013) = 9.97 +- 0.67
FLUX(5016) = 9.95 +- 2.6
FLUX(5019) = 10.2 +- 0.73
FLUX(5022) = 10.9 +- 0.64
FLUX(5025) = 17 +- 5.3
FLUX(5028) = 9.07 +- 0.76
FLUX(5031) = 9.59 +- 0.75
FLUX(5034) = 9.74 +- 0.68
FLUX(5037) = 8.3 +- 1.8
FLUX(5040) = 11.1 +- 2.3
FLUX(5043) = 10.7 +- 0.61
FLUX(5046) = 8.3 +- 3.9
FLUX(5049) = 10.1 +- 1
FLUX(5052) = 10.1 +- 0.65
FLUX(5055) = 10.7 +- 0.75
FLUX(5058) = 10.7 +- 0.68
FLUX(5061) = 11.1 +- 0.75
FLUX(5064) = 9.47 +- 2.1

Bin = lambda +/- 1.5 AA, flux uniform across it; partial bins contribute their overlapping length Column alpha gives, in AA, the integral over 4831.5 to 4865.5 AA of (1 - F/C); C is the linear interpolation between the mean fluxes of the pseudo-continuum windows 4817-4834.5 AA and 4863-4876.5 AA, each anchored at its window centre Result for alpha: 2.1 AA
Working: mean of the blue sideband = 10.9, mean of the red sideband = 10.2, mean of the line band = 9.89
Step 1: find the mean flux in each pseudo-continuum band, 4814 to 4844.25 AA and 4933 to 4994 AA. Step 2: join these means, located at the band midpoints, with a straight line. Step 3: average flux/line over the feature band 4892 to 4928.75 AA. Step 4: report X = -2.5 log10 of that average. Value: -0.05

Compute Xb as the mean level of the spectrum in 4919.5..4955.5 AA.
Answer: 10.3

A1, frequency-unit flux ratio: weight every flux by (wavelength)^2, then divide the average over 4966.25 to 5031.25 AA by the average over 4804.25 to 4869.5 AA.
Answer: 1.07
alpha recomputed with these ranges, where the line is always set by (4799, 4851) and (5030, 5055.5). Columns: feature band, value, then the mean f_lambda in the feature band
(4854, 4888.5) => 0.85 AA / 10.3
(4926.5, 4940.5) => 0.13 AA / 10.2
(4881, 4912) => -1.35 AA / 10.9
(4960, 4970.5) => -0.41 AA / 10.6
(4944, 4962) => -0.46 AA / 10.5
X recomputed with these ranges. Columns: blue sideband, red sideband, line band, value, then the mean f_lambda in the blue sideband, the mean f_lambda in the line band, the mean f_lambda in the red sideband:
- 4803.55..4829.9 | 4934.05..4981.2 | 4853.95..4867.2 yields 0.15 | 11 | 9.3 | 10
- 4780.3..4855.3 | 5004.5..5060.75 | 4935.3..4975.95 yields 0.04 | 10.6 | 10.1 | 10.5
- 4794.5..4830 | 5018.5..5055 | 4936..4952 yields 0.03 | 11.1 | 10.4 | 10.4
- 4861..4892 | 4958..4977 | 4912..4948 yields -0.02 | 10.6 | 10.3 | 9.79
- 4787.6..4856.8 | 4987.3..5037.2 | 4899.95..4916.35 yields -0.05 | 10.6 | 11.1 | 10.5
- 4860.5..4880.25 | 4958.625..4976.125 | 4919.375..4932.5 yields -0.06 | 10.5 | 10.7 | 9.85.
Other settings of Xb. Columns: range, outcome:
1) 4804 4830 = 11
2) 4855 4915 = 10.6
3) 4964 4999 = 10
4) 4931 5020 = 10.1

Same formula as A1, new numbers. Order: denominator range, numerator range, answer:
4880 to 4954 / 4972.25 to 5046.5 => 1.01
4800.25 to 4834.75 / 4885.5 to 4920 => 1.03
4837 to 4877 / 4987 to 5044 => 1.11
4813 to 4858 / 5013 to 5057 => 1.08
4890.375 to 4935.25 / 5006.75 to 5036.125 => 1.05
